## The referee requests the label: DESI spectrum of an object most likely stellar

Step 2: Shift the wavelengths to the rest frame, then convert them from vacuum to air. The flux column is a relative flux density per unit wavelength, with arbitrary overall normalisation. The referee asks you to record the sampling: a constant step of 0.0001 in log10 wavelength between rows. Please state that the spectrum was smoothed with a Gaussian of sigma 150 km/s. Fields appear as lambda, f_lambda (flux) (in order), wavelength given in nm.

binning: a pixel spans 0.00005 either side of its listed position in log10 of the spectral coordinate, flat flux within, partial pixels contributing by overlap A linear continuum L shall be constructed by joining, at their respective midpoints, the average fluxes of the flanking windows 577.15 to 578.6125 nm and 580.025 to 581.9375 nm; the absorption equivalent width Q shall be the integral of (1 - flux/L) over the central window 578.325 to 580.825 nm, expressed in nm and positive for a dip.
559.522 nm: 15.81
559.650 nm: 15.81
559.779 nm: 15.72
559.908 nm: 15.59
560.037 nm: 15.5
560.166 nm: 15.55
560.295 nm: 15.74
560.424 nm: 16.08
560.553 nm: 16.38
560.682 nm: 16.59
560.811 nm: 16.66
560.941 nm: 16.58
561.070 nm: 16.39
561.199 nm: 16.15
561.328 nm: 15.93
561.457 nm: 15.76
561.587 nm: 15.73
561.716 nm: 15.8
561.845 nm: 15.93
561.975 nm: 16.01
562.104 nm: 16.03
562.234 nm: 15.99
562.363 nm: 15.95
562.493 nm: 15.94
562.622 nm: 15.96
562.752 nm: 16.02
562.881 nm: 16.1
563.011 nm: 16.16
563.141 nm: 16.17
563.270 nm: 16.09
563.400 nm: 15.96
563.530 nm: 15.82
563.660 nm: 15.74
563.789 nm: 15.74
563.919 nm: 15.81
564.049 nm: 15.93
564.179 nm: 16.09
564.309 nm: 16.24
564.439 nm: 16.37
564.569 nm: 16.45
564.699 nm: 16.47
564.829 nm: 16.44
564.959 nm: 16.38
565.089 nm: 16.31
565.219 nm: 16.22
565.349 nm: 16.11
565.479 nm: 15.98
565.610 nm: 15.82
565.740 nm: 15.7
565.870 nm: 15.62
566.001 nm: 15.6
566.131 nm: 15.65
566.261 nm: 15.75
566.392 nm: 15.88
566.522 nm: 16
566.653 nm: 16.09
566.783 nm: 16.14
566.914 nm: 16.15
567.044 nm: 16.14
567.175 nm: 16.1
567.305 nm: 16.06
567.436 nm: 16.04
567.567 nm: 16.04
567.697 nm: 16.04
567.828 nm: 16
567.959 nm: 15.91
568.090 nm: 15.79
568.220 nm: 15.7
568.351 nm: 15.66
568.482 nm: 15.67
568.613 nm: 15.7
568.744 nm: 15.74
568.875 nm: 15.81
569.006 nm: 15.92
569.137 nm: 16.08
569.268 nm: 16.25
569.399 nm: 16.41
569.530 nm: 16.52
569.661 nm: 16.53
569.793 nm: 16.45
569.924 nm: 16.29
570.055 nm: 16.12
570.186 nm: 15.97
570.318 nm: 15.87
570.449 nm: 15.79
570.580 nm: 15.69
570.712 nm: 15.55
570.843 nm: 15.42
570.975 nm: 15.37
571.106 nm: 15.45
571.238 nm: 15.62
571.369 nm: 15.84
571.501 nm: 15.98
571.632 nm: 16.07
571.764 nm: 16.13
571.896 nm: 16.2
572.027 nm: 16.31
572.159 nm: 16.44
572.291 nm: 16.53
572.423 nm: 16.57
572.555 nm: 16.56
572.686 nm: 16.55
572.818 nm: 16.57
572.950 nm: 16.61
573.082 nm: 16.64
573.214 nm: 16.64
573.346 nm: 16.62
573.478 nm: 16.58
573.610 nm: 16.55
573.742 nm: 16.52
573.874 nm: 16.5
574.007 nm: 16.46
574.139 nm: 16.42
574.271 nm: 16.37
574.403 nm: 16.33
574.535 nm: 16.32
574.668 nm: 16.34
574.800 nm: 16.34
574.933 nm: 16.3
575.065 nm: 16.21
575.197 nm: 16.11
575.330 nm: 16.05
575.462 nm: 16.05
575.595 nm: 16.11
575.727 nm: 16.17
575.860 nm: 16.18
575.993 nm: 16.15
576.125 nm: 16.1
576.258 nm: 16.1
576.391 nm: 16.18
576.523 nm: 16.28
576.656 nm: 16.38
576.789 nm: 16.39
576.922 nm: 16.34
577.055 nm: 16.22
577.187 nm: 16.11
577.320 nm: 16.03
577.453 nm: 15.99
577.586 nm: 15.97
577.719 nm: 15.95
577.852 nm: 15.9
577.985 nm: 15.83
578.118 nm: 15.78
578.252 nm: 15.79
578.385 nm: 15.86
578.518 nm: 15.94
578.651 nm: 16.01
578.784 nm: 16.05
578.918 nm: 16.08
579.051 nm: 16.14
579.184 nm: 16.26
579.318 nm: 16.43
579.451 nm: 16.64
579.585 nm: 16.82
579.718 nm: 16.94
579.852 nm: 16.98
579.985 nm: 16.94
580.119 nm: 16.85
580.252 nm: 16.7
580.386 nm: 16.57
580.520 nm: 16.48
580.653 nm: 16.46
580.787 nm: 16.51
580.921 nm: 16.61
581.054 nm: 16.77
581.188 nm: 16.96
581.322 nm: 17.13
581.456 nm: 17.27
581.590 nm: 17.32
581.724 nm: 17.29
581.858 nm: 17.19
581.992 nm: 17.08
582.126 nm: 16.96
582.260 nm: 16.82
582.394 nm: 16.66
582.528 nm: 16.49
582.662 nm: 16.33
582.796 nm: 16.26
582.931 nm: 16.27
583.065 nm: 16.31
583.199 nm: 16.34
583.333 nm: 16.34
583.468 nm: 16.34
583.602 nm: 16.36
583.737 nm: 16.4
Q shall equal 0.00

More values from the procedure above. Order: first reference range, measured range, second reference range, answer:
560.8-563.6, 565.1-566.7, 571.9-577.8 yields 0.02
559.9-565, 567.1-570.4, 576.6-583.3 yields 0.04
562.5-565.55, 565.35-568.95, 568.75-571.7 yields 0.03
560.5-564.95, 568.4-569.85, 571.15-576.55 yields 0.01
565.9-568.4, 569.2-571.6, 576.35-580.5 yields 0.01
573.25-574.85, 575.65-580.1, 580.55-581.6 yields 0.12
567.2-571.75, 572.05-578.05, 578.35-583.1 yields -0.01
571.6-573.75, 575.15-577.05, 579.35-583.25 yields 0.05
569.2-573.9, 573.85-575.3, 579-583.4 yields 0.00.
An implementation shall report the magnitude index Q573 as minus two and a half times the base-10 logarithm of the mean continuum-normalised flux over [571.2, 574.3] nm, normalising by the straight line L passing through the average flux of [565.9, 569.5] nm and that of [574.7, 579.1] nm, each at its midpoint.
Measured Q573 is -0.02 mag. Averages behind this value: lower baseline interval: 15.9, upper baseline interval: 16.1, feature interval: 16.4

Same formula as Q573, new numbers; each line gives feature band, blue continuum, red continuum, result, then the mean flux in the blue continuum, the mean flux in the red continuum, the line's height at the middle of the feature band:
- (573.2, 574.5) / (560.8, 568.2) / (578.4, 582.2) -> -0.01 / 16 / 16.7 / 16.4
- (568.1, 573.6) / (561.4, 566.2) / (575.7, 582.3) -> 0.01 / 16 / 16.4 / 16.2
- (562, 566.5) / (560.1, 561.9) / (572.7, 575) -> 0.01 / 16.1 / 16.5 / 16.2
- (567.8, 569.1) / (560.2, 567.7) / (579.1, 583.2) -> 0.03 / 16.1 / 16.7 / 16.2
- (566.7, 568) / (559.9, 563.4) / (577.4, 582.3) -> 0.01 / 16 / 16.5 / 16.2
